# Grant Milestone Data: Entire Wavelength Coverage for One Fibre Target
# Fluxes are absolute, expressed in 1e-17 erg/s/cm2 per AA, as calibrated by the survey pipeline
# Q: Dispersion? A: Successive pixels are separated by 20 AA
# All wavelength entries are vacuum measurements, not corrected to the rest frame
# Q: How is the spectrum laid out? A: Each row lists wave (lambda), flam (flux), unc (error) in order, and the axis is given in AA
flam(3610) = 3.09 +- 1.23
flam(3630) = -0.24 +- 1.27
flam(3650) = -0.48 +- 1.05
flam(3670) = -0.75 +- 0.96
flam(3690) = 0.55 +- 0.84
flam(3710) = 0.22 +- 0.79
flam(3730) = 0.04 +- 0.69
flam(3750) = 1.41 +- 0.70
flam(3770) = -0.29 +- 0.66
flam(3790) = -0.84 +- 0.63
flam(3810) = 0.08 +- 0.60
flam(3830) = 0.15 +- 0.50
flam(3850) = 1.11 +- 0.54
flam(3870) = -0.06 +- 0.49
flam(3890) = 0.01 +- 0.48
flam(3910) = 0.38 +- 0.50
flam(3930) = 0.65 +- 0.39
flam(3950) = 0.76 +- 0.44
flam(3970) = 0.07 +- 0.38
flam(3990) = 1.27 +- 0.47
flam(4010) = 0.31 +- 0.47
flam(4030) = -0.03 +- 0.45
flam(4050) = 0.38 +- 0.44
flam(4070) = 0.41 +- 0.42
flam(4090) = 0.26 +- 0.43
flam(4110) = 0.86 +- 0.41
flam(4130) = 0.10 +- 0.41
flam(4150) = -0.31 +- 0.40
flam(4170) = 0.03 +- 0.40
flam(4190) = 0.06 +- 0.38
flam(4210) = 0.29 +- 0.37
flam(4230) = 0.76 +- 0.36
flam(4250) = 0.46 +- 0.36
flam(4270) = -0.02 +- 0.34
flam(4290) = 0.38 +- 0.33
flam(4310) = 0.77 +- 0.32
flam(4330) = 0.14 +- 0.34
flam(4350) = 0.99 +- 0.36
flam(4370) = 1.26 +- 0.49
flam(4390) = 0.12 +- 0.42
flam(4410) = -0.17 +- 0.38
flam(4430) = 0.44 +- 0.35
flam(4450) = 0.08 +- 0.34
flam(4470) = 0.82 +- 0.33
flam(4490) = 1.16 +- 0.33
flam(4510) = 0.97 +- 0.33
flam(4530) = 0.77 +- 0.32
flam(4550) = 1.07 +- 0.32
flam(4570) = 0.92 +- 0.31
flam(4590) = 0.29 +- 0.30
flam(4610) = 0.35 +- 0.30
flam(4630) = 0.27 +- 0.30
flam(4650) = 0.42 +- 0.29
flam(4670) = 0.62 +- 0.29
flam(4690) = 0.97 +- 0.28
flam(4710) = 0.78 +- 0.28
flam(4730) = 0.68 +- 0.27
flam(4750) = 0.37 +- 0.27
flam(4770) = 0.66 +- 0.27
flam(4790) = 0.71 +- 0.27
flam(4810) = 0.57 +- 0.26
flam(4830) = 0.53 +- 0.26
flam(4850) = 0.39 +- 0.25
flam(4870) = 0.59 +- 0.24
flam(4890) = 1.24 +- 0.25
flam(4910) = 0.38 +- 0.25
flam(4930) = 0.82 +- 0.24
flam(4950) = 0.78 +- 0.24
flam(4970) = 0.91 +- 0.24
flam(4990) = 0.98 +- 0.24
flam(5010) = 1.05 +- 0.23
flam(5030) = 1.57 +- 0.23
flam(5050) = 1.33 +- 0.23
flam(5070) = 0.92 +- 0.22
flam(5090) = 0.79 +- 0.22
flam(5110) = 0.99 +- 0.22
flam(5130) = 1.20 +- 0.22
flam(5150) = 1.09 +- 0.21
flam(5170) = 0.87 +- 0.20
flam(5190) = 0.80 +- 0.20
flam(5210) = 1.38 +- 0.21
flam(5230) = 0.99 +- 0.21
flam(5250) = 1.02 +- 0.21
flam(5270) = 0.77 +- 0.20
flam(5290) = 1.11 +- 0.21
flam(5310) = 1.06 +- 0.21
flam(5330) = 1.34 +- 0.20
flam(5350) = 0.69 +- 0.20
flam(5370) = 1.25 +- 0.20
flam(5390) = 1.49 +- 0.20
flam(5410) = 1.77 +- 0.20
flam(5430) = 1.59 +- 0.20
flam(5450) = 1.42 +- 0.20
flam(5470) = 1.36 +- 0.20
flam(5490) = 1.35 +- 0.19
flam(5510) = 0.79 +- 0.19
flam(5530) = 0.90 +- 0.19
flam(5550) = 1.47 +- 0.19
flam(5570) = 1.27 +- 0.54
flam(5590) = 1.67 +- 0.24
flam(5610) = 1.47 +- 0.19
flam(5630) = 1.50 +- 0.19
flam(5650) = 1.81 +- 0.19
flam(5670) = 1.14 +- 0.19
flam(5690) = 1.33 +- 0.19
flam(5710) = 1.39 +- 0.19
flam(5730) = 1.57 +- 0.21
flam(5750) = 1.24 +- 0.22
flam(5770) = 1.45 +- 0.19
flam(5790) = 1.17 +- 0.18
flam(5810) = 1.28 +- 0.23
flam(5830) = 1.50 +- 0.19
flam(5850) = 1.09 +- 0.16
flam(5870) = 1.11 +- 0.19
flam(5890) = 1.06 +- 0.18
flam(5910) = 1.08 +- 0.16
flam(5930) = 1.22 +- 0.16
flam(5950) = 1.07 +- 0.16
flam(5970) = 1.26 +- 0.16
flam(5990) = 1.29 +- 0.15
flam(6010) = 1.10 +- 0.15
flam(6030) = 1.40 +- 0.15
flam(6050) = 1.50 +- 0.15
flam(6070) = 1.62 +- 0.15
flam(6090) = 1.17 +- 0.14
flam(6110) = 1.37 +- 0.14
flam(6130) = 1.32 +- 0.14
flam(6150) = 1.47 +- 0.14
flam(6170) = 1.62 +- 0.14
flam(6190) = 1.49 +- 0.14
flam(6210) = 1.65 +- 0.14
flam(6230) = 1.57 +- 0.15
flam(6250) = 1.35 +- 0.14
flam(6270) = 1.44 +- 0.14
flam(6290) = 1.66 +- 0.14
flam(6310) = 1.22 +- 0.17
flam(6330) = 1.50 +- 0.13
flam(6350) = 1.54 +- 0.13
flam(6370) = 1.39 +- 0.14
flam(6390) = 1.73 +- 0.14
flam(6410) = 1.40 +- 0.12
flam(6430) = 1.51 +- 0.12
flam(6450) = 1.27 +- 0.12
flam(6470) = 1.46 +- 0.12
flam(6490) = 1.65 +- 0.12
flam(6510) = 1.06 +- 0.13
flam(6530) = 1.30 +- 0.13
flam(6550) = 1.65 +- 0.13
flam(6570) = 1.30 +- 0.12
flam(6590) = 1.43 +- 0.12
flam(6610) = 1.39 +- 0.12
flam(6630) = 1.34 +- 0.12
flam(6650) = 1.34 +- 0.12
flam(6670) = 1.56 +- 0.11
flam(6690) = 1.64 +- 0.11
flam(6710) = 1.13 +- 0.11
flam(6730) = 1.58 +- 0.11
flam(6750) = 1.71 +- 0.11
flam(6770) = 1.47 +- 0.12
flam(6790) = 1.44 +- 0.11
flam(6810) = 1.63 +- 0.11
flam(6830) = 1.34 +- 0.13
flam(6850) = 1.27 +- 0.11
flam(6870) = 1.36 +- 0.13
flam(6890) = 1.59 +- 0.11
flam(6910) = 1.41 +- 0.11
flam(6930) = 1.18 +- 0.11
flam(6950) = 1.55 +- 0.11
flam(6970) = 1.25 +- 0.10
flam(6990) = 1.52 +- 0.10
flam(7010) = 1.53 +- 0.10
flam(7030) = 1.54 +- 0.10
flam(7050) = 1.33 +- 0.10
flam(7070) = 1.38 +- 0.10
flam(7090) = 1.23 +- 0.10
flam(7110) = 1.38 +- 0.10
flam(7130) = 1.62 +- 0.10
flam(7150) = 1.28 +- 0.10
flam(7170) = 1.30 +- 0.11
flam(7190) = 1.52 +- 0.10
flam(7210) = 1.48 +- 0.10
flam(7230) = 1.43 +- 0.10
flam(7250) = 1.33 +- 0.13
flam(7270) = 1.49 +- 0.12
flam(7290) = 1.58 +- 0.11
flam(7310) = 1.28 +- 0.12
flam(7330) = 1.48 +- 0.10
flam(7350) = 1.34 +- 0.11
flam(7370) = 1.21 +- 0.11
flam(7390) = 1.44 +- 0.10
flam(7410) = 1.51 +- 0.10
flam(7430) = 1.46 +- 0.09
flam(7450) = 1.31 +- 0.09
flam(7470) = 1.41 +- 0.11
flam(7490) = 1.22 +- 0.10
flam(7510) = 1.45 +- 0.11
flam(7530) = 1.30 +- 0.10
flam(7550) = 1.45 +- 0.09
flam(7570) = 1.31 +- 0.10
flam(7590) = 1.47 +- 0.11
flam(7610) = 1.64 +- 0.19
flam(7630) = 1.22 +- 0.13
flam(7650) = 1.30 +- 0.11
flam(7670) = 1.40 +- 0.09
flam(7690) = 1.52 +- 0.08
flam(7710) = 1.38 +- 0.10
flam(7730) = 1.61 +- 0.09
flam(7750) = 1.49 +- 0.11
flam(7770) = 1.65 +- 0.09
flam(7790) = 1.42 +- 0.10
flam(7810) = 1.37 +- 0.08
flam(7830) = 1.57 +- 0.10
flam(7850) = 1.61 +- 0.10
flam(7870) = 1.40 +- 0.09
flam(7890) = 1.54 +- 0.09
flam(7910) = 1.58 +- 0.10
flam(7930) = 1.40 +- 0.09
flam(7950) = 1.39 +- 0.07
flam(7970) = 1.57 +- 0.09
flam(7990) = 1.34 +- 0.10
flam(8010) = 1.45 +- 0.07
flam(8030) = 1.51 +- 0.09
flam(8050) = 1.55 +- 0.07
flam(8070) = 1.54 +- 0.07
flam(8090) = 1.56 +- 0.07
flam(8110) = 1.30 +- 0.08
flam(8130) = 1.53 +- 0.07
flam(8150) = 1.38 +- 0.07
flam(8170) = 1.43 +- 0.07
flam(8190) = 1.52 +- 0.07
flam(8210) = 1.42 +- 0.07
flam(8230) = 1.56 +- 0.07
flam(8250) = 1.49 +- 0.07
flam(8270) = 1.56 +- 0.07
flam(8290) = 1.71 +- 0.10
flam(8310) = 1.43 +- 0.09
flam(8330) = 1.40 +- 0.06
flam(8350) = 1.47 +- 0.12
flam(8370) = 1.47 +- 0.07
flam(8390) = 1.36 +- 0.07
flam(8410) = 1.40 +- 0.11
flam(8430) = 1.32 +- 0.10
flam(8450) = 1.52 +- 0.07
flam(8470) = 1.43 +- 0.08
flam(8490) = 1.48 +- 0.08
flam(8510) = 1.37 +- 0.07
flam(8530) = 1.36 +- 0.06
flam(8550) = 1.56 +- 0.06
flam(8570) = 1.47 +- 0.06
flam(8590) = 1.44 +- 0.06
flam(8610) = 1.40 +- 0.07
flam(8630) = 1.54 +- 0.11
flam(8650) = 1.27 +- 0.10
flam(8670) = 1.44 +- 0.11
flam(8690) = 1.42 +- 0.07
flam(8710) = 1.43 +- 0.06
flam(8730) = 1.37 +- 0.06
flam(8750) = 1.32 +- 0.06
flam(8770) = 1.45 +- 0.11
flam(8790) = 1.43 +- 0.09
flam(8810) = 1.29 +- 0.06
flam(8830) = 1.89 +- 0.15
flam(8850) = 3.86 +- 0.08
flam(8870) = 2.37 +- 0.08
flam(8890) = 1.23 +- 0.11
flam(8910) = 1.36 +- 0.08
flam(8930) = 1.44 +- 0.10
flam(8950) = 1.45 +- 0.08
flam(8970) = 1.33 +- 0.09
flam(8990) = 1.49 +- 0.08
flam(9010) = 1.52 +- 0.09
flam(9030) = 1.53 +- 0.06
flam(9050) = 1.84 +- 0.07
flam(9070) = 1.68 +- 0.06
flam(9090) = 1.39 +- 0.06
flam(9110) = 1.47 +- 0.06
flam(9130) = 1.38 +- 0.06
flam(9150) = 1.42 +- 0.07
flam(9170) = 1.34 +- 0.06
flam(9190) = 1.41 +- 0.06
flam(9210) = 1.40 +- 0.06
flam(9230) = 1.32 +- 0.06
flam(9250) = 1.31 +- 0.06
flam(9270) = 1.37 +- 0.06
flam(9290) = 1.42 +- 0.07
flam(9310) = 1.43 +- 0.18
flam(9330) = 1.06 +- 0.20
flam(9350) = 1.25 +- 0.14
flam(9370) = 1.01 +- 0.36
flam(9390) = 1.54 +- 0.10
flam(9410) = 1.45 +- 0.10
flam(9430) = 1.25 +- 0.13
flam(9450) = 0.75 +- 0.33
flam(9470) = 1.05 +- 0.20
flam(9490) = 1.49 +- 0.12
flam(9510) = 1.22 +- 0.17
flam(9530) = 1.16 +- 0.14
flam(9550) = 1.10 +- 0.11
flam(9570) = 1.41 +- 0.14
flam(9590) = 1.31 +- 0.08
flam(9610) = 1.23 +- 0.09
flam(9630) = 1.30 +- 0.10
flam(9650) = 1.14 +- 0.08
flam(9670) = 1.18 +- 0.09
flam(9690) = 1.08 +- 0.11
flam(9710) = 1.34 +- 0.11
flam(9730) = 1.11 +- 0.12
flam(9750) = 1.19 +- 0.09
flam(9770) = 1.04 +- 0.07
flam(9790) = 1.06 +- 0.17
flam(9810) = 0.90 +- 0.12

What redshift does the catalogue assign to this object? 0.347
